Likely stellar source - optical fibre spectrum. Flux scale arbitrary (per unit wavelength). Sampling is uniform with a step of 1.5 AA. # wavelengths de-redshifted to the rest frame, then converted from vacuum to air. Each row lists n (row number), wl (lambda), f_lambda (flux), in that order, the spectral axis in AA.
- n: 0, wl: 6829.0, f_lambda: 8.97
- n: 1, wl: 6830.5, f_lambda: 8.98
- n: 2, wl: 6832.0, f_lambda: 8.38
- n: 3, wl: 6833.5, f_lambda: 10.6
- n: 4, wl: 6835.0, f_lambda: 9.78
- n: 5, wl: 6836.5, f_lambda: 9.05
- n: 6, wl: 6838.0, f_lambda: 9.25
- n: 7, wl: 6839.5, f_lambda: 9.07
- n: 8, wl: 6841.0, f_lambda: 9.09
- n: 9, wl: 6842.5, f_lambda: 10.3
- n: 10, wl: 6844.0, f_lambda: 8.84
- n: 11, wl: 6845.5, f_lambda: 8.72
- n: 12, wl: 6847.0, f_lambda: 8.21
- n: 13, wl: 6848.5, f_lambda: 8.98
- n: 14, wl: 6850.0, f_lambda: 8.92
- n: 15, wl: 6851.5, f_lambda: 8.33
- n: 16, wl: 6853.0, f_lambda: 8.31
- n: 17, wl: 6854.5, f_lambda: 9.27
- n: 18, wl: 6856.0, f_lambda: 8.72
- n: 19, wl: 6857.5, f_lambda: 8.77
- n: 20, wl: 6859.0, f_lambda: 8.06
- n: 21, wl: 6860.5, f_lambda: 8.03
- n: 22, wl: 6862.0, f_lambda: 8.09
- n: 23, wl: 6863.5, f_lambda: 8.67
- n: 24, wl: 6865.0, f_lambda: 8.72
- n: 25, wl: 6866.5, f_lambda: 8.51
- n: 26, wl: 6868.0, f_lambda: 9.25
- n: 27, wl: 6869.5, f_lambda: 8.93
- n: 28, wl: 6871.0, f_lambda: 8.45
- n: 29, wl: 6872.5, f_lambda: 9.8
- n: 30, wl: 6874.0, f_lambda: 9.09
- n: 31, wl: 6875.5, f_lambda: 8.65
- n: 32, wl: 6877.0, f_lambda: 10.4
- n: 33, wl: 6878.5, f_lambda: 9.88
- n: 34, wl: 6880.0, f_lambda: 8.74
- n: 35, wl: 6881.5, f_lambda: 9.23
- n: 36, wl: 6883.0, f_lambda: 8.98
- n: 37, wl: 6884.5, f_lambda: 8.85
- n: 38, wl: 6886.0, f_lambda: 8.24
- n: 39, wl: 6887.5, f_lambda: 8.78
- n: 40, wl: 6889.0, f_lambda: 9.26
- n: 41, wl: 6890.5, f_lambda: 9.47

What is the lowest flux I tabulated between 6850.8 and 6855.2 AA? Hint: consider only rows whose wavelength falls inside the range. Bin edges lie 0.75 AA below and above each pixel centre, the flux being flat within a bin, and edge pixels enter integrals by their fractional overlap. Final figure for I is 8.31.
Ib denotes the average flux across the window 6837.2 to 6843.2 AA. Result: 9.42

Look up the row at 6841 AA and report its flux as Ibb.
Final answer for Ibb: 9.09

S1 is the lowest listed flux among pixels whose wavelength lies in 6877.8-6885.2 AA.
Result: 8.74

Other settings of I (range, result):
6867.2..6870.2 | 8.93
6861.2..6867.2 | 8.09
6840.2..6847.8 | 8.21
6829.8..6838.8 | 8.38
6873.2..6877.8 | 8.65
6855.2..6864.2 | 8.03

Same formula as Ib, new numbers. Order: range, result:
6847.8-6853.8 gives 8.64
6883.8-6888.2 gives 8.62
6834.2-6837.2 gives 9.44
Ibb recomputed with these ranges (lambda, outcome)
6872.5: 9.8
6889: 9.26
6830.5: 8.98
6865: 8.72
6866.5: 8.51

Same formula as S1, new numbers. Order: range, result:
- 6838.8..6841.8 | 9.07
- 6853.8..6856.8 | 8.72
